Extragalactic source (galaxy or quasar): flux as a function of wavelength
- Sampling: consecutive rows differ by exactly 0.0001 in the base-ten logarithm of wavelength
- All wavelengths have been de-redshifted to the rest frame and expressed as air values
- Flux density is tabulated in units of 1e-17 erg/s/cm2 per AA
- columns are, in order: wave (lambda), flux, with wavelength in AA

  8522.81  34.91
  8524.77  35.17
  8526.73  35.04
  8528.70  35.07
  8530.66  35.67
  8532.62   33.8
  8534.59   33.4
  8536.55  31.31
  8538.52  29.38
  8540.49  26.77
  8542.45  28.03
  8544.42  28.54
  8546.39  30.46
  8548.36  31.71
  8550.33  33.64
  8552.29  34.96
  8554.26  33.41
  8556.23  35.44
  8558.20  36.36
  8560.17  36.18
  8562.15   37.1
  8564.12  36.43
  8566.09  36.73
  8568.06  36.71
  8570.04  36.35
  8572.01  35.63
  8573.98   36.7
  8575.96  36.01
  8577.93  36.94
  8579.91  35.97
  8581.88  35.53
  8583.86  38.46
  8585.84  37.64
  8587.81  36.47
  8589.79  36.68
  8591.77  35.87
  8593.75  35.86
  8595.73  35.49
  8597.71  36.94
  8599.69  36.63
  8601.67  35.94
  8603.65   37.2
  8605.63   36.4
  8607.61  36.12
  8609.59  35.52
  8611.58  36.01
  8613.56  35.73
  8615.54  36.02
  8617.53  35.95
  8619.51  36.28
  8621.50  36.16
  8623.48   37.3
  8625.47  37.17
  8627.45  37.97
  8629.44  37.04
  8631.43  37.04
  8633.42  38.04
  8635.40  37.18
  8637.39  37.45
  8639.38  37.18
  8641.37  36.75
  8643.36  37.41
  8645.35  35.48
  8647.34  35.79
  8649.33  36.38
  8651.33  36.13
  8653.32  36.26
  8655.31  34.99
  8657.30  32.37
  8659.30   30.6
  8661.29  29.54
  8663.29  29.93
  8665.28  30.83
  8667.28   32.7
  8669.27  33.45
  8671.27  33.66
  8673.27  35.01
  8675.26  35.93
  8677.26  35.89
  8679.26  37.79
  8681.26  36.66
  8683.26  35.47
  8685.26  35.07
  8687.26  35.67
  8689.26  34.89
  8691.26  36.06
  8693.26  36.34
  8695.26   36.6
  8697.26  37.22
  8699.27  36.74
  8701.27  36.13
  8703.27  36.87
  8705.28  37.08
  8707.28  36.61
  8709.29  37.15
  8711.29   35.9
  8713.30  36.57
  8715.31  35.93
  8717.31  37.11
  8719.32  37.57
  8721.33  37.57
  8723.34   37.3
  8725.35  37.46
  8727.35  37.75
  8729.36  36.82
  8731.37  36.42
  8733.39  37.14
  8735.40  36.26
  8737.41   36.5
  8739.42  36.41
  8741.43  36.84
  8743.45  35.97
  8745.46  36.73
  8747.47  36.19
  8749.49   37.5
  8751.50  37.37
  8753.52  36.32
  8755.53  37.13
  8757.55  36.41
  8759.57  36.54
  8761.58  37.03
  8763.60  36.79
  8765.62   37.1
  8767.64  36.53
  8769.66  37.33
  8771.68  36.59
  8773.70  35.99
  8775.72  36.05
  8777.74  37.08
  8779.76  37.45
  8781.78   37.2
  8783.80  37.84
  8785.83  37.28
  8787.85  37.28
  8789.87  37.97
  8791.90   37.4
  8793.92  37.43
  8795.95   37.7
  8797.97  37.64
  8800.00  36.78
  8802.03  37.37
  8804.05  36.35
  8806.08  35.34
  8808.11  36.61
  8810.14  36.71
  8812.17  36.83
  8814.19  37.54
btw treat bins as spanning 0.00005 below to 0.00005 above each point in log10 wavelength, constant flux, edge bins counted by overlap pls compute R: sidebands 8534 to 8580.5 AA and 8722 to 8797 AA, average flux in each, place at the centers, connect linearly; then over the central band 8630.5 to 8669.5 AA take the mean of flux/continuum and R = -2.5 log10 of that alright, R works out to 0.015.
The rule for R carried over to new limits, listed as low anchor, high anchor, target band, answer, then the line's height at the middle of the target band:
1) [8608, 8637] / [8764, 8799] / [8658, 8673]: 0.162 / 36.8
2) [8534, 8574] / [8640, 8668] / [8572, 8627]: -0.083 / 33.7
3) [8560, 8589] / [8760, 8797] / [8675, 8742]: 0.010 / 36.9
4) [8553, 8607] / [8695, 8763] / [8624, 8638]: -0.027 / 36.5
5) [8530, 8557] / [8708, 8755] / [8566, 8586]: -0.121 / 32.7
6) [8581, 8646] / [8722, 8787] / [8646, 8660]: 0.060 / 36.7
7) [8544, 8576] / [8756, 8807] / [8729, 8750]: 0.000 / 36.6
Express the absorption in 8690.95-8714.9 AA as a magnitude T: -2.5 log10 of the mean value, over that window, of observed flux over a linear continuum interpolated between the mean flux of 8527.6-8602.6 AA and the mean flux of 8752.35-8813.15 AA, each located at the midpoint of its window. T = -0.01 mag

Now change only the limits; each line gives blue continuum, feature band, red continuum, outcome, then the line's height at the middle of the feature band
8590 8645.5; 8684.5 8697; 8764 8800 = 0.03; 36.8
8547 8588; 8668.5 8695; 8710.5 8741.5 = 0.03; 36.6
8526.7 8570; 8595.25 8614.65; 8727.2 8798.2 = -0.06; 34.4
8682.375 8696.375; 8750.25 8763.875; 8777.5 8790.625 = 0.00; 37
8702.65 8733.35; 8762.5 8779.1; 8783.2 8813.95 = 0.01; 37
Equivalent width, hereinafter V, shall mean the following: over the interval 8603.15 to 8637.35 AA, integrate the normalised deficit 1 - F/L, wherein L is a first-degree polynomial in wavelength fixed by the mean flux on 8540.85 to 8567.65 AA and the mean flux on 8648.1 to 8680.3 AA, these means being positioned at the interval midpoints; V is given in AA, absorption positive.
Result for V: -2.92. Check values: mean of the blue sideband 33.7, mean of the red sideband 33.9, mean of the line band 36.7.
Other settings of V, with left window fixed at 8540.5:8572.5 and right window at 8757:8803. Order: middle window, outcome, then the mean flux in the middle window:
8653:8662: 0.7 AA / 32.6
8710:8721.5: -0.2 AA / 36.7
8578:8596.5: -1.1 AA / 36.5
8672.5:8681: -0.1 AA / 36.2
